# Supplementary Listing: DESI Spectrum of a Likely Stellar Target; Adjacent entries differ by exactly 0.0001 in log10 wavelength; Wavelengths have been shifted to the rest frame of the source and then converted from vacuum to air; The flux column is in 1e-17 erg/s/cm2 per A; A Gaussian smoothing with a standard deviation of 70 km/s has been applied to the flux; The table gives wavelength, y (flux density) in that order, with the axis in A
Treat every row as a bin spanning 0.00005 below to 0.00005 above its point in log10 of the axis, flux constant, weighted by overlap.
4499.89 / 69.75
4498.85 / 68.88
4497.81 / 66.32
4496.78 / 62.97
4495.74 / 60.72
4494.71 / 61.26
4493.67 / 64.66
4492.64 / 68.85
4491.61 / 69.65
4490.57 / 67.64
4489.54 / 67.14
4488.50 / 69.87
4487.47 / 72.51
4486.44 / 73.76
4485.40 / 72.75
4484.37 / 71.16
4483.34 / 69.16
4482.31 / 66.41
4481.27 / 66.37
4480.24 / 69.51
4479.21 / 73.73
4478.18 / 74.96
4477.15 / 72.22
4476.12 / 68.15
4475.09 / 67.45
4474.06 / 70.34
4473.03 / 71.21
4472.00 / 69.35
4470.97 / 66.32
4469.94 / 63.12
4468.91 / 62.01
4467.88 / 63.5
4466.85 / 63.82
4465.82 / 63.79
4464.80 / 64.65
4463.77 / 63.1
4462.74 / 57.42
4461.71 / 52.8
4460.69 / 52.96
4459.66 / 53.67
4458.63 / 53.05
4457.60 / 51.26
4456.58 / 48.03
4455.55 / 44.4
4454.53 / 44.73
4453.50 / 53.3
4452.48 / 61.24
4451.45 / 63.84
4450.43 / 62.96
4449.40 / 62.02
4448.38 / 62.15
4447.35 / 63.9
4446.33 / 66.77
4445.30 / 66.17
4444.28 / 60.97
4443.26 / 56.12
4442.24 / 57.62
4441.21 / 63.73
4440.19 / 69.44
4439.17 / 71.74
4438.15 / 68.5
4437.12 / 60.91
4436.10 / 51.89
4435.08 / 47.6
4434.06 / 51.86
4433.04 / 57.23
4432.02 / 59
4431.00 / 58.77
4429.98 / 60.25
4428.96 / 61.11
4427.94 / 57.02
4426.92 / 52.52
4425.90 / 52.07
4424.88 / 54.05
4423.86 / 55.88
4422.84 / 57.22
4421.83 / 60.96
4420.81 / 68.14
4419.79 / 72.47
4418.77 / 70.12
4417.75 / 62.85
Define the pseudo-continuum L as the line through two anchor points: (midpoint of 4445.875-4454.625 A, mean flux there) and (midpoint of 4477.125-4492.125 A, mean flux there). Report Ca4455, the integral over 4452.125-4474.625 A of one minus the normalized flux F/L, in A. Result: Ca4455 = 2.0 A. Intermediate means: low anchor 60.8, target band 58.8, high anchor 70.4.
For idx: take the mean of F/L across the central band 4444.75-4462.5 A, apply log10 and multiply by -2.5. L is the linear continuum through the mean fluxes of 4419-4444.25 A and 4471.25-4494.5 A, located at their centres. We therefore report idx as 0.13 mag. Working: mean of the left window 59.6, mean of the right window 69.7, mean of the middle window 56.7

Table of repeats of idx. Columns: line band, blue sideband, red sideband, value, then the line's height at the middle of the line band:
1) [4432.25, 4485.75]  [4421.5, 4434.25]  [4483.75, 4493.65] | 0.027 mag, 63.6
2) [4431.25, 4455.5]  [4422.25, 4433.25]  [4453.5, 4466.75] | -0.078 mag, 55.7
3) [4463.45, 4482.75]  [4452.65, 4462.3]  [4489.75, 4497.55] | -0.180 mag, 57.1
